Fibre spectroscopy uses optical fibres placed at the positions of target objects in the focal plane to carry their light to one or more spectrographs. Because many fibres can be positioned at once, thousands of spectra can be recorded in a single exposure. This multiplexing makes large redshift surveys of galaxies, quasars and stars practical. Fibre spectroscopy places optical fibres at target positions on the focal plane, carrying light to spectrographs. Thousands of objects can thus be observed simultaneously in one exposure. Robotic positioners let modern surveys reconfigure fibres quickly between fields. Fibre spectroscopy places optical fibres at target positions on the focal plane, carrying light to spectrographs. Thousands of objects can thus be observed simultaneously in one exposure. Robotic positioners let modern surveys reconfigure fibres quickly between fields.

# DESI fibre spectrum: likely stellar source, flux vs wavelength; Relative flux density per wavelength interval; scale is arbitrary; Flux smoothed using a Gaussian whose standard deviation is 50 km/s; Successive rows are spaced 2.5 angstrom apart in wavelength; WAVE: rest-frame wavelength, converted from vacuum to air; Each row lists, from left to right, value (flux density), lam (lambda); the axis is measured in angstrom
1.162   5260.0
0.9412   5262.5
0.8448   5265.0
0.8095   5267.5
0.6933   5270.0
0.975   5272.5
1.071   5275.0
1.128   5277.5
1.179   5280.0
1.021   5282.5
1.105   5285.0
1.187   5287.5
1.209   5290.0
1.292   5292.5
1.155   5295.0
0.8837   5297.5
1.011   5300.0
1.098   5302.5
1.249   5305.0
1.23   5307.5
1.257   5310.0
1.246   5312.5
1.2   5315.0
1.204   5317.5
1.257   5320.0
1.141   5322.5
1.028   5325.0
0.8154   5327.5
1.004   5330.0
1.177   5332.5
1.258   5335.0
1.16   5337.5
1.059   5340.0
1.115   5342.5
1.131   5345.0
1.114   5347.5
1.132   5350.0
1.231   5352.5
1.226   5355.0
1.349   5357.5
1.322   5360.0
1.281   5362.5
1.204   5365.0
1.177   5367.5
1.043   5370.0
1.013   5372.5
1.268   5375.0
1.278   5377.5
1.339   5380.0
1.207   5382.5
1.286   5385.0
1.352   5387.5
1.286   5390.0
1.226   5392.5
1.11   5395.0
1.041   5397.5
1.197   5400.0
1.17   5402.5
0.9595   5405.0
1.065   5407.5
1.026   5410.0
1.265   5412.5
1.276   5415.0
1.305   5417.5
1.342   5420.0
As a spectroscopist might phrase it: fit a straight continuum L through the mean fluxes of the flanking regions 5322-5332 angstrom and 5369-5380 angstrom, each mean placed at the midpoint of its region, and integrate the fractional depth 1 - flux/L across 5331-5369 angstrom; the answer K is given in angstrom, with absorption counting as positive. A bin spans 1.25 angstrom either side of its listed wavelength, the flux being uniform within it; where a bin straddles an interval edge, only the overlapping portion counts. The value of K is -3.84 angstrom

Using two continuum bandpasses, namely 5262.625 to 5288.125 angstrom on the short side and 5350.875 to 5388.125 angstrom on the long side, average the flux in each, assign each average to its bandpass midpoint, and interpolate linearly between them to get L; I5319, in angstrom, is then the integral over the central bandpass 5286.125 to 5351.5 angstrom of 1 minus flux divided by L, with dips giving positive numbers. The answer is -2.17 angstrom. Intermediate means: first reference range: 0.994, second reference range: 1.24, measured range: 1.14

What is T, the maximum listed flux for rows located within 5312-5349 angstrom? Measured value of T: 1.258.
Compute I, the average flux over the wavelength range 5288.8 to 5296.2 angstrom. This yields 1.22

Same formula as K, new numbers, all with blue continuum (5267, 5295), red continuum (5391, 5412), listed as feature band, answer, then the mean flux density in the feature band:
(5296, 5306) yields 0.2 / 1.06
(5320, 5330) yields 0.5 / 1.03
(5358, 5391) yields -4.1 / 1.24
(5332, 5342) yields -0.6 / 1.16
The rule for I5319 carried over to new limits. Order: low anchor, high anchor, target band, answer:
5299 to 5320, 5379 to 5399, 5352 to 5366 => -0.7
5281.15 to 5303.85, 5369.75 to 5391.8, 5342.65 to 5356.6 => 0.3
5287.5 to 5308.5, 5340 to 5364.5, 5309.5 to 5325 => -0.5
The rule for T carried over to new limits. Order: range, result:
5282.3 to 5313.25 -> 1.292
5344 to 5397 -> 1.352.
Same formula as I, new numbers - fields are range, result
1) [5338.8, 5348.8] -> 1.11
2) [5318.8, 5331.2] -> 1.05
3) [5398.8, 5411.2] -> 1.08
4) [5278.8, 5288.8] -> 1.12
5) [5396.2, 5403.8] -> 1.13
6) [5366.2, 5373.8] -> 1.08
